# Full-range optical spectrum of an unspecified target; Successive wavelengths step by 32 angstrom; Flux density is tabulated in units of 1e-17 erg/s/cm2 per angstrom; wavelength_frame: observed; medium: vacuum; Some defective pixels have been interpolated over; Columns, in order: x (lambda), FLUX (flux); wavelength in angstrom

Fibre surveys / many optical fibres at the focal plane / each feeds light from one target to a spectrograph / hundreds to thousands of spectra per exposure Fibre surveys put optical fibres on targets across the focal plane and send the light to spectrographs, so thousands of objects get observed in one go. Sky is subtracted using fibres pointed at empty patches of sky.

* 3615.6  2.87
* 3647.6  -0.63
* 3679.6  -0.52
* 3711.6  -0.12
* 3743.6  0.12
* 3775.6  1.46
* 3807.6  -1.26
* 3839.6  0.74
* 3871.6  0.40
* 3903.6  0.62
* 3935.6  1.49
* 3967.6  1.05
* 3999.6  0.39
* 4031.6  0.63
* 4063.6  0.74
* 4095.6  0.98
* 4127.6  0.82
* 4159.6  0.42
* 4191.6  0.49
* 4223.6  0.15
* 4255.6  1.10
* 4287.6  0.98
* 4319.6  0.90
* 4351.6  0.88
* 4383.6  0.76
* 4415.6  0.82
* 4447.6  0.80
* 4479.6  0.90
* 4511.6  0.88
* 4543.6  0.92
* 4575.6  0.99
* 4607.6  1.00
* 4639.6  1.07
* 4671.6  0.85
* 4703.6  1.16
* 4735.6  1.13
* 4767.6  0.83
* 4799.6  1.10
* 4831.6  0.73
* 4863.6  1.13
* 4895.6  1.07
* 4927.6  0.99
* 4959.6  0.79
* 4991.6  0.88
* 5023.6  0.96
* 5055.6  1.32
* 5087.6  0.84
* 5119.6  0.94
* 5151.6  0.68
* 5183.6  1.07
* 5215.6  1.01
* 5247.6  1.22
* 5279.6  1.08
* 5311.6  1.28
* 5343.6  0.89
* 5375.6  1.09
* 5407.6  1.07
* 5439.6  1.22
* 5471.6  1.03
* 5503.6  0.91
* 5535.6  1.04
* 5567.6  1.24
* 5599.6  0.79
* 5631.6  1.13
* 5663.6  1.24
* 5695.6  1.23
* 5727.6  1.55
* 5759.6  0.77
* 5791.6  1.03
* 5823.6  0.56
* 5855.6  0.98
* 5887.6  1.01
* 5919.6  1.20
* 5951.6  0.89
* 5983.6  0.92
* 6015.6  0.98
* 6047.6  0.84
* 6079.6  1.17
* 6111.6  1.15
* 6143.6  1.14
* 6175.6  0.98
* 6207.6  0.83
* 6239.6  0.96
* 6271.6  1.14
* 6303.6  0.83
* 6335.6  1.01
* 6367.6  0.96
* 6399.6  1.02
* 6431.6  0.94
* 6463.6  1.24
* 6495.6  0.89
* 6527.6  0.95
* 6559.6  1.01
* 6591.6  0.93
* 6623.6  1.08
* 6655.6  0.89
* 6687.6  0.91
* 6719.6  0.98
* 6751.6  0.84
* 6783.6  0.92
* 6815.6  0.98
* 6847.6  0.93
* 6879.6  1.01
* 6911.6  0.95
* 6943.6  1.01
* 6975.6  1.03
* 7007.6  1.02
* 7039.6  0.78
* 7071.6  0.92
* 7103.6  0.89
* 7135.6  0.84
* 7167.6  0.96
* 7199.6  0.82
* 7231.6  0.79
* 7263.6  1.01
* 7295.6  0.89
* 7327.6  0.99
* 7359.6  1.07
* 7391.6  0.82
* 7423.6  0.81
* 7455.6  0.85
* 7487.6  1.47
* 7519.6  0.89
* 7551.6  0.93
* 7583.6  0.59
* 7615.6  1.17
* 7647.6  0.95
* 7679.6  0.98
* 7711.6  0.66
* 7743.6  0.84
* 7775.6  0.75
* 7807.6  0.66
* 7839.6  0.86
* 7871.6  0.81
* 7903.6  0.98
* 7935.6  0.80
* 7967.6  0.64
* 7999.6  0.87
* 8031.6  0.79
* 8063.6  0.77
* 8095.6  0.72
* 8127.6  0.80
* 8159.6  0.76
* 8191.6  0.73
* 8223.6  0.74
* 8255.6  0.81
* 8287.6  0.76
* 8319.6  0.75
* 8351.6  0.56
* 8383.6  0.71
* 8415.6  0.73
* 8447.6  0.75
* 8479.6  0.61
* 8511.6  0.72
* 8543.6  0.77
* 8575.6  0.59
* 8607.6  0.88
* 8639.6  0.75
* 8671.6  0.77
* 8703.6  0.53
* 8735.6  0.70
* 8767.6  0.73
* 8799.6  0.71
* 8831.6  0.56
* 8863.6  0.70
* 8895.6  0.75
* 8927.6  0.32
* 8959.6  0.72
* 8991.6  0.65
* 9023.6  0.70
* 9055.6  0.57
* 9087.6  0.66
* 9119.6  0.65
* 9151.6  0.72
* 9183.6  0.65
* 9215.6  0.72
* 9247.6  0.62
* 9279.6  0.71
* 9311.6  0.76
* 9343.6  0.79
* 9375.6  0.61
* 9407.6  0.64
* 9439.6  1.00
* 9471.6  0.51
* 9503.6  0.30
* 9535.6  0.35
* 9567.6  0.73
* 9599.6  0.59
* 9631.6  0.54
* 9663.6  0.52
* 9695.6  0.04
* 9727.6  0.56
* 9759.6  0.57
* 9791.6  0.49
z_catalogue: 0.14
